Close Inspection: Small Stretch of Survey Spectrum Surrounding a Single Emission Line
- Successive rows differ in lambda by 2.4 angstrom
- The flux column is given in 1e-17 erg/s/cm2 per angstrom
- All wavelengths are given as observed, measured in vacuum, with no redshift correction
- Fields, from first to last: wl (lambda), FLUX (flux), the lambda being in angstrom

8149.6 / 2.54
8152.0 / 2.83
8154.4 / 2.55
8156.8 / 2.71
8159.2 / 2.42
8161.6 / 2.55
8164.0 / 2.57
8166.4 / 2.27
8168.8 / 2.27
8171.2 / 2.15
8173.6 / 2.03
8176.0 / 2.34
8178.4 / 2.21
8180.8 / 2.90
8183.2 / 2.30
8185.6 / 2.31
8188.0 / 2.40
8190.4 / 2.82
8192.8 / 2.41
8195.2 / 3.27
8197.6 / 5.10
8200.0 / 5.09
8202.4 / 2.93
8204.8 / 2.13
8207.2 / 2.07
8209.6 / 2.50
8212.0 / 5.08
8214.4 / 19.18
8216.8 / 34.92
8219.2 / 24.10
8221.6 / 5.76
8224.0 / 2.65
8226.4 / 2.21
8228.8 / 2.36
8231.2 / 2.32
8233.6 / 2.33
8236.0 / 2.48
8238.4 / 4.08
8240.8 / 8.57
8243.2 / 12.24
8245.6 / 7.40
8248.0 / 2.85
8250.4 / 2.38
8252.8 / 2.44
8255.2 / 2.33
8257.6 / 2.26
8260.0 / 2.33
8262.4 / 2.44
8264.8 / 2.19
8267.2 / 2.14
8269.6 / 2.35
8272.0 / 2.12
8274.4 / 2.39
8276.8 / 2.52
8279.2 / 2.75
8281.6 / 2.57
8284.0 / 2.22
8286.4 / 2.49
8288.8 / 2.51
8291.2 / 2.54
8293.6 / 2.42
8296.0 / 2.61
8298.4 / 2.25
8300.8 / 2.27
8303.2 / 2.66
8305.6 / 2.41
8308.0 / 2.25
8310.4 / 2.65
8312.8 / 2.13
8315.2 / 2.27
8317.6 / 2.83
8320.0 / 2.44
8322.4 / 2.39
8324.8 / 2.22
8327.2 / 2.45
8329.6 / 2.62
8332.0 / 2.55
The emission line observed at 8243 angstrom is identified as [N II]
